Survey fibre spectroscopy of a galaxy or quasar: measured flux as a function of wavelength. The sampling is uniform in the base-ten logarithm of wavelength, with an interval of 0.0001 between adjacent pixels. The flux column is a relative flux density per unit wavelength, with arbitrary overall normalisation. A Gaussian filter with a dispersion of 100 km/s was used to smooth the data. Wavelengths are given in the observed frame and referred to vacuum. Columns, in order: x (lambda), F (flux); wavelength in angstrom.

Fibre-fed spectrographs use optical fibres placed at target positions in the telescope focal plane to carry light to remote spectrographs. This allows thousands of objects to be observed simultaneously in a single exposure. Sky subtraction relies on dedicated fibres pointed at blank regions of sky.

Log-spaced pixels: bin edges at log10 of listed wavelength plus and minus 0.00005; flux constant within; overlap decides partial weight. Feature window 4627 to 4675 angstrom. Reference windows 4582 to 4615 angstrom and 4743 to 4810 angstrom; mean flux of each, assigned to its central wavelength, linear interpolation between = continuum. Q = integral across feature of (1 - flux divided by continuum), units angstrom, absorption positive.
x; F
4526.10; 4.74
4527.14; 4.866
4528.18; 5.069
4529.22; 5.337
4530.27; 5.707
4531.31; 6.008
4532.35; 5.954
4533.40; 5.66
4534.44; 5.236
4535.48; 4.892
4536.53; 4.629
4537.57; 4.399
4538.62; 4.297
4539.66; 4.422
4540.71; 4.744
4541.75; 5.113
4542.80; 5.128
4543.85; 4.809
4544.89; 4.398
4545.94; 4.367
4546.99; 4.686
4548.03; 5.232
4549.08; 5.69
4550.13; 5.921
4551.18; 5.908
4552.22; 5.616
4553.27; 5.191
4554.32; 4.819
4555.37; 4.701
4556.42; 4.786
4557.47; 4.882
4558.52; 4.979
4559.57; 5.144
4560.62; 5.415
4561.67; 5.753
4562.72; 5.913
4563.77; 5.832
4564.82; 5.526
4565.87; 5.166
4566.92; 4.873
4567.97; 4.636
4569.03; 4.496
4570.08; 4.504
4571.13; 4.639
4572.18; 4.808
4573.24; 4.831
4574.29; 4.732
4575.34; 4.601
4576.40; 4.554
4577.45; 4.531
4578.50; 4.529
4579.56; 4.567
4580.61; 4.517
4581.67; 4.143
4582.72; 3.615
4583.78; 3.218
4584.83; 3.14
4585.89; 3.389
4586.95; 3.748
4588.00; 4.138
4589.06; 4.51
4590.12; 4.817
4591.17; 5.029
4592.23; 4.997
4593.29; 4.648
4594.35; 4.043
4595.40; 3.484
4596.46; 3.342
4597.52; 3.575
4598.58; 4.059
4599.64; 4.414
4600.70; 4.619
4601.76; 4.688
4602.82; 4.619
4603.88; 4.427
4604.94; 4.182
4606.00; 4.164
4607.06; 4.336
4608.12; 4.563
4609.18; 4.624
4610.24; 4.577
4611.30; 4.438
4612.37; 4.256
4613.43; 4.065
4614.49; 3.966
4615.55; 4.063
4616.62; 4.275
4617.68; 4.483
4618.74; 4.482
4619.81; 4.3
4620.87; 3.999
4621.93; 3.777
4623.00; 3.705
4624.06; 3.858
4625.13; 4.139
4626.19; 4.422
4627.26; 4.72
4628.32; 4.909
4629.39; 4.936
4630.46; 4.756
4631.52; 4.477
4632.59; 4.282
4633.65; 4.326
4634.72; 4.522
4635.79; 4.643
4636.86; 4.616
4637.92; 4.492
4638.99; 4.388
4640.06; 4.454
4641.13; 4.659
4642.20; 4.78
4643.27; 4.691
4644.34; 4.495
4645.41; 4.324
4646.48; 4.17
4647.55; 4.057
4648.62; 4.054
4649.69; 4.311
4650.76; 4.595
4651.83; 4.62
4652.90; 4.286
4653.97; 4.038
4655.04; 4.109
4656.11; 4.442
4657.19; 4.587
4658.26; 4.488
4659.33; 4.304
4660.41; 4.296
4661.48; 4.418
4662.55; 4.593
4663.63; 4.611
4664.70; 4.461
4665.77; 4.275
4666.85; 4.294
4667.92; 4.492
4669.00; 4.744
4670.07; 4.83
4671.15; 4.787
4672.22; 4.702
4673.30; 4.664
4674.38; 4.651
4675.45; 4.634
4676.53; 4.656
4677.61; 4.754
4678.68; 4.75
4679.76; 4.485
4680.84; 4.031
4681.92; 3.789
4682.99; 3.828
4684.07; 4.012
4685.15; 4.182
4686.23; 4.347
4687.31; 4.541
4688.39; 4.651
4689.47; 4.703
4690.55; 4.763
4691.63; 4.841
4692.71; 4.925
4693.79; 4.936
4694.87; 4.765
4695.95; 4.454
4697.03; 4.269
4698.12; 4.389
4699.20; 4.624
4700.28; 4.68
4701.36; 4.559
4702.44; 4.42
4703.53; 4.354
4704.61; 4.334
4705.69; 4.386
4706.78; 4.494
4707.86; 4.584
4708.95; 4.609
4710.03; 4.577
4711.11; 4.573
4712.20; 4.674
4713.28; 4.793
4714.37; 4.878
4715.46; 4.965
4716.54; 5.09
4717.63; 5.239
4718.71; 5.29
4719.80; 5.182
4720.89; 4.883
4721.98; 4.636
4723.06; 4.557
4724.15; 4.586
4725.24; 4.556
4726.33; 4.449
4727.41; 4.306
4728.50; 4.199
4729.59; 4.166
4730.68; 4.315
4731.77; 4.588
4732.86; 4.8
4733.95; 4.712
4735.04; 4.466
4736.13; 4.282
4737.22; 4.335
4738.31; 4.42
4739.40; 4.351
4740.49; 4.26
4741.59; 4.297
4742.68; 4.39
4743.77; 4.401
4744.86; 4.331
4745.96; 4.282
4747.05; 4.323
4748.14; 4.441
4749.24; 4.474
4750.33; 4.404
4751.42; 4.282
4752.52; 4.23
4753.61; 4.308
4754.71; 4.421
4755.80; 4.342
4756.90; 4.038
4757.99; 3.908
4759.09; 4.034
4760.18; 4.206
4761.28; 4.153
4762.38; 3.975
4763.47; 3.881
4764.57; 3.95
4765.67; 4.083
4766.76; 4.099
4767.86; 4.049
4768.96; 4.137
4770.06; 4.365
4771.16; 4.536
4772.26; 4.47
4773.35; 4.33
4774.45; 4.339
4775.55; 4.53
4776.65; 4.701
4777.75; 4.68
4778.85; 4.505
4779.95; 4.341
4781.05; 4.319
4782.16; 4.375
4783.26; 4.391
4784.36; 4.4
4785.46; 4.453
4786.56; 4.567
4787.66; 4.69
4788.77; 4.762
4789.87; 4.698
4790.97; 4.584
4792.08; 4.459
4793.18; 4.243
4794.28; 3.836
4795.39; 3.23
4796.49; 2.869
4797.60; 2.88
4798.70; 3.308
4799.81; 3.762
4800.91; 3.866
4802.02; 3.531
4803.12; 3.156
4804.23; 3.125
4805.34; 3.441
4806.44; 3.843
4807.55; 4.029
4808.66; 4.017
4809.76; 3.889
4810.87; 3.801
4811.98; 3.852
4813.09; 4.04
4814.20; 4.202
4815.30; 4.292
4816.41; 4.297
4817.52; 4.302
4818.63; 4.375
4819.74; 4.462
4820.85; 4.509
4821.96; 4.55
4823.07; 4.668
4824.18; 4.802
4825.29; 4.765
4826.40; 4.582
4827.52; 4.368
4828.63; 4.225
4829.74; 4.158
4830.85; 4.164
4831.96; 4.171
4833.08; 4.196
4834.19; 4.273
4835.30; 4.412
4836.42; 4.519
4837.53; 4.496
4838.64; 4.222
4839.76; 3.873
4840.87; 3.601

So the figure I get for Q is -3.7 angstrom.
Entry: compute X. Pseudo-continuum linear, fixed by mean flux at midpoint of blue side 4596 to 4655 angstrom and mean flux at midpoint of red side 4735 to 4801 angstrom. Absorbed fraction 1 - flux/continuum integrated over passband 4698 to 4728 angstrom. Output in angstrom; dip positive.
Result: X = -2.78 angstrom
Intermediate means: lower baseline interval 4.35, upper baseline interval 4.23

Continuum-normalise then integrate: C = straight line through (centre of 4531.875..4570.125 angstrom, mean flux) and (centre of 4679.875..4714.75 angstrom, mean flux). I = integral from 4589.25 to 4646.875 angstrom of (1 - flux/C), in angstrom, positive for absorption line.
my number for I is 5.2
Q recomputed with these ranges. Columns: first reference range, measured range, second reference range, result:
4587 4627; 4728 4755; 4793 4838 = -1.7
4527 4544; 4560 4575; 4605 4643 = -0.7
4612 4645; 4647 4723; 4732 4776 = -3.6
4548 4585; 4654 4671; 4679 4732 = 0.7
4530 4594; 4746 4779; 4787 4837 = -0.2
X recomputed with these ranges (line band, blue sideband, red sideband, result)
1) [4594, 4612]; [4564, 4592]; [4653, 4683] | 0.8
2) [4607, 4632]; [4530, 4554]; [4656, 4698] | 2.3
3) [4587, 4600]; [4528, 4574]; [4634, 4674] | 1.6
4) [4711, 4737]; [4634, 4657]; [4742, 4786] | -2.0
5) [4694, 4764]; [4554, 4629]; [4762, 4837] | -3.3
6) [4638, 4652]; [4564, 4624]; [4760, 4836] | -0.4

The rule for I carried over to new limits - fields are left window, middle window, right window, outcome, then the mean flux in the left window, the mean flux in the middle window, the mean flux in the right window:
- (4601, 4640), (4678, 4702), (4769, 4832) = -1.0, 4.38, 4.48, 4.18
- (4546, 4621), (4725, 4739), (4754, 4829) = -0.5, 4.58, 4.43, 4.16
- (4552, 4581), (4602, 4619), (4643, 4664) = 1.1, 4.94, 4.35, 4.37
